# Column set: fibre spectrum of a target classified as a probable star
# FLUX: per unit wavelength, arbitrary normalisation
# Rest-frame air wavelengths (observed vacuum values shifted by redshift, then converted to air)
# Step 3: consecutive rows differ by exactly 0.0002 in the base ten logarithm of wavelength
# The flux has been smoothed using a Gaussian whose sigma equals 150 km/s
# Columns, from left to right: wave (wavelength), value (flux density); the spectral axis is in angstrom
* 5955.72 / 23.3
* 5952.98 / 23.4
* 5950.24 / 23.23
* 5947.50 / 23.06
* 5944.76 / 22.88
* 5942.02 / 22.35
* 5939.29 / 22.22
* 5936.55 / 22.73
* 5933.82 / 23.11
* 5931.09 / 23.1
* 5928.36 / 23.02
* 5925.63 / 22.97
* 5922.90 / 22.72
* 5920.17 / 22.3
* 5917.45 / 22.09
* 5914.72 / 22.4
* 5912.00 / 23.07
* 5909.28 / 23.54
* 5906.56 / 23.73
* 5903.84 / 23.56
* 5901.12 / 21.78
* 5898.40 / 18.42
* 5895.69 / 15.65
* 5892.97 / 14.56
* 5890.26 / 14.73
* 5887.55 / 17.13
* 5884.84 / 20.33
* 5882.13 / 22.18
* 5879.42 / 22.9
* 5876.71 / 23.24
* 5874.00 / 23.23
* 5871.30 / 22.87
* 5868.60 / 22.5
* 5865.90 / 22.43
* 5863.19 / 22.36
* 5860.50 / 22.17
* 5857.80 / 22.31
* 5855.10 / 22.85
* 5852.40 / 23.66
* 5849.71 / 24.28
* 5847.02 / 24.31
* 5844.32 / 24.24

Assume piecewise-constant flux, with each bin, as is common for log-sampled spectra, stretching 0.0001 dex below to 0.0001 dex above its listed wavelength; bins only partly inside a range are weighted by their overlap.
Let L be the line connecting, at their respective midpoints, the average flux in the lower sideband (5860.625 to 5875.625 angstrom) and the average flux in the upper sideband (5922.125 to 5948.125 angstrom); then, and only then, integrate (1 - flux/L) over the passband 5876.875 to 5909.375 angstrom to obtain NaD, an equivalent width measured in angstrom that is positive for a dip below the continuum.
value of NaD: 4.1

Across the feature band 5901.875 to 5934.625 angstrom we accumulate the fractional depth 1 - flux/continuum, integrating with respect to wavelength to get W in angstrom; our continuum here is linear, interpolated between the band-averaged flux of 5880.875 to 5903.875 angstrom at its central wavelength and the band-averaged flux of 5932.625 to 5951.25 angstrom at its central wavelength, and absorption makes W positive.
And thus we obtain -3.63 angstrom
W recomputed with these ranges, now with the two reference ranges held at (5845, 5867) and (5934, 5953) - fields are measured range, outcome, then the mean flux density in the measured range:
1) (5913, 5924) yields 0.24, 22.4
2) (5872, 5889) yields 1.10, 21.5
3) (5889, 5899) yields 3.18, 15.7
